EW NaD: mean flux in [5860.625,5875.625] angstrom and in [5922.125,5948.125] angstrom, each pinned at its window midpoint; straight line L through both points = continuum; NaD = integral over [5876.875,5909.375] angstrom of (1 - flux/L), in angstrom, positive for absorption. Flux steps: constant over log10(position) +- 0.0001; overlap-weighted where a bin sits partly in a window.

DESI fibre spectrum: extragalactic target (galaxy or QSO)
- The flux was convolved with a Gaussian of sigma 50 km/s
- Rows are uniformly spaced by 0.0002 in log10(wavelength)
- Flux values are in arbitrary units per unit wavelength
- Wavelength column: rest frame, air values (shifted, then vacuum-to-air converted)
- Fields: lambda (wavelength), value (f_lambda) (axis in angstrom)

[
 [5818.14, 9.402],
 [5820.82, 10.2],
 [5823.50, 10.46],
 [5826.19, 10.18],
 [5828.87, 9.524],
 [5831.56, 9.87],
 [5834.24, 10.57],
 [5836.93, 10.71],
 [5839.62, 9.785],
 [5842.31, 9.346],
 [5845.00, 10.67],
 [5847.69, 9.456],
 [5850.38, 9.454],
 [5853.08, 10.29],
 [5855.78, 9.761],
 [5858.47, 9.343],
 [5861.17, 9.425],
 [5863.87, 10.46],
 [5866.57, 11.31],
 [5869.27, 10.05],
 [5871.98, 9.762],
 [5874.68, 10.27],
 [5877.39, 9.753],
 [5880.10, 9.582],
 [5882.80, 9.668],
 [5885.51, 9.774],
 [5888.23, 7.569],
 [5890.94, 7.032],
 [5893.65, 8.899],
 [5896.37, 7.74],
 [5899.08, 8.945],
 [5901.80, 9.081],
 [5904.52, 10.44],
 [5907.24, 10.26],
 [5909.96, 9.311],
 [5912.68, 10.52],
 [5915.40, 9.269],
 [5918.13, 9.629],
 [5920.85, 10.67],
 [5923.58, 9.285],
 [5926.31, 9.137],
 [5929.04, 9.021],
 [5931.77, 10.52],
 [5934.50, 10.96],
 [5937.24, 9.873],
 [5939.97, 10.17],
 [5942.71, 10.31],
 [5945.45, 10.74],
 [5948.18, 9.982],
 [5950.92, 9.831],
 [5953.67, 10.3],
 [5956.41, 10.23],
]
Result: 3.6 angstrom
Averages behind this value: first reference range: 10.3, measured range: 9.05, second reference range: 10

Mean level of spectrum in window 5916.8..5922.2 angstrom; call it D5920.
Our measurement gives 10.2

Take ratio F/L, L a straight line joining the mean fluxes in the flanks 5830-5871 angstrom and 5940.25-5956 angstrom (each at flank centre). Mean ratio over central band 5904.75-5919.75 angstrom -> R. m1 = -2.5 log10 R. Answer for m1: 0.03 mag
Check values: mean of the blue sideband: 10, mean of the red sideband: 10.2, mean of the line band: 9.87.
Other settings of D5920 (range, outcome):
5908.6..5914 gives 9.92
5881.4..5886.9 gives 9.71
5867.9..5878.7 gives 9.96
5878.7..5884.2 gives 9.64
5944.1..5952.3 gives 10.2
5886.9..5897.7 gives 7.81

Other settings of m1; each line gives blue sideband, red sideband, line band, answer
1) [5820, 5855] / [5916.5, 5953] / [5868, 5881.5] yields 0.02 mag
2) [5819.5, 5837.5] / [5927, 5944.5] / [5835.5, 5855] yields 0.02 mag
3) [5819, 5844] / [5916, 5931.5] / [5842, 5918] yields 0.03 mag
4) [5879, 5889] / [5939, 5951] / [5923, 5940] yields 0.02 mag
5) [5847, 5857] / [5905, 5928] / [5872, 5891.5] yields 0.06 mag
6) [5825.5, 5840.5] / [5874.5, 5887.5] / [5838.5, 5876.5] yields -0.01 mag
